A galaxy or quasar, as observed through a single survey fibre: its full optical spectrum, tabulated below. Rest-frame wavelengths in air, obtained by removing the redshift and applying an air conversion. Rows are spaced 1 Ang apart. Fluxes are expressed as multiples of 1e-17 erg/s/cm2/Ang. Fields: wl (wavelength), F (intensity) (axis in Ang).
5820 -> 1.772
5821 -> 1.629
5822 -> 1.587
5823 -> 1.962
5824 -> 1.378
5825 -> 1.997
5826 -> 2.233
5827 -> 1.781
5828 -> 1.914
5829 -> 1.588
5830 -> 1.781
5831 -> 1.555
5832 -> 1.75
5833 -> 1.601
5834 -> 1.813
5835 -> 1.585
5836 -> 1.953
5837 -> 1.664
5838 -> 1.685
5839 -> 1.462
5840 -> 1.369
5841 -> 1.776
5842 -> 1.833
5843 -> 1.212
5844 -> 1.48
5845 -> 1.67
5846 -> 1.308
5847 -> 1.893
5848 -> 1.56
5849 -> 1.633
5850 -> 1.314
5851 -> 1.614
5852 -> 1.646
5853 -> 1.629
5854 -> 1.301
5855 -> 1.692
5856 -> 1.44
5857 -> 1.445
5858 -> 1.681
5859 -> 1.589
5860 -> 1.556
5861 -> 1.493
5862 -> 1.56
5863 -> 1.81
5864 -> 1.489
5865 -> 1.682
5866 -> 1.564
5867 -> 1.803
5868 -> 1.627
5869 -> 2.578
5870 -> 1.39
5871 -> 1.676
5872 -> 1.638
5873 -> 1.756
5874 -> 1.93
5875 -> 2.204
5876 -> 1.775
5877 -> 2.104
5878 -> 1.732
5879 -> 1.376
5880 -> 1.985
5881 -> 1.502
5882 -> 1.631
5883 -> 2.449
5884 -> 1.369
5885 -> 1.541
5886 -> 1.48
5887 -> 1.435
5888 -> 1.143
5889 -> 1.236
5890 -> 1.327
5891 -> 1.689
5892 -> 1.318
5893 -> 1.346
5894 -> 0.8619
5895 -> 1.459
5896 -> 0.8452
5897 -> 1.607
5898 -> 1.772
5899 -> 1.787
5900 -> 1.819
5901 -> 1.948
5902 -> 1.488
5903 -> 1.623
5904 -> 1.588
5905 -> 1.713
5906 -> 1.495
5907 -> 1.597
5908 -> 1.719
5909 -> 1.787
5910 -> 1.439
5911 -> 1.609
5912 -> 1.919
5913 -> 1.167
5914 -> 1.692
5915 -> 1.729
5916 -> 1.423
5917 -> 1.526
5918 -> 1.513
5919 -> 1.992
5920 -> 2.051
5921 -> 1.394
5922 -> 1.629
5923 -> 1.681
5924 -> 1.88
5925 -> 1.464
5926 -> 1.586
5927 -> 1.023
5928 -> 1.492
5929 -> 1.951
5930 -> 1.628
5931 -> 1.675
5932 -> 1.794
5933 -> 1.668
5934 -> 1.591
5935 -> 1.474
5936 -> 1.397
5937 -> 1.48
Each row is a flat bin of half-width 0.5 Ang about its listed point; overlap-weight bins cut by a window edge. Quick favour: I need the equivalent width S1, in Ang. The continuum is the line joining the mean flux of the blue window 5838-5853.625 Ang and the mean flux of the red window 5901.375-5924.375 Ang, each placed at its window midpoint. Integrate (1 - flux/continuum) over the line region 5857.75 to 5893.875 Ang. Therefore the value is -1.1 Ang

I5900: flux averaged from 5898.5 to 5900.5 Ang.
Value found 1.8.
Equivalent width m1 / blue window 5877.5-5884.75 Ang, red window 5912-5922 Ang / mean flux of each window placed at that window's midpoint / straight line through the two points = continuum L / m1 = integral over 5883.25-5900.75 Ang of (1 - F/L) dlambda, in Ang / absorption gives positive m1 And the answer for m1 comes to 2.6 Ang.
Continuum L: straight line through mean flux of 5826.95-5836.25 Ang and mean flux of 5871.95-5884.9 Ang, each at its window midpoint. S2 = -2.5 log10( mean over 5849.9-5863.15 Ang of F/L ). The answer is 0.137 mag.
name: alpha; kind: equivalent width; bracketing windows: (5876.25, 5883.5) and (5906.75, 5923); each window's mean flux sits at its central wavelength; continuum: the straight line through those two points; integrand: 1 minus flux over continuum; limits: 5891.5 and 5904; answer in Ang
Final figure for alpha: 1.69 Ang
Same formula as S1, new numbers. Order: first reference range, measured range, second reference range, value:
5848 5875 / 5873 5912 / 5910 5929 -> 0.5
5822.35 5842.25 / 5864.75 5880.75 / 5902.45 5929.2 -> -1.2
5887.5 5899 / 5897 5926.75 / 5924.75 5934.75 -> -3.7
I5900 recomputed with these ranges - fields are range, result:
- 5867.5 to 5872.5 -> 1.78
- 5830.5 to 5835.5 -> 1.66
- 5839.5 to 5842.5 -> 1.66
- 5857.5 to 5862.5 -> 1.58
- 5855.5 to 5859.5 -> 1.54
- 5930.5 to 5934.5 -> 1.68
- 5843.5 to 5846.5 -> 1.49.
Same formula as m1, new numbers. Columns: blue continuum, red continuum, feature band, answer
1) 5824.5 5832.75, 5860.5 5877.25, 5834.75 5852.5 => 2.0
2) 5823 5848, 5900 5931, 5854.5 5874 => 0.0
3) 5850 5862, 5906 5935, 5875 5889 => -0.8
